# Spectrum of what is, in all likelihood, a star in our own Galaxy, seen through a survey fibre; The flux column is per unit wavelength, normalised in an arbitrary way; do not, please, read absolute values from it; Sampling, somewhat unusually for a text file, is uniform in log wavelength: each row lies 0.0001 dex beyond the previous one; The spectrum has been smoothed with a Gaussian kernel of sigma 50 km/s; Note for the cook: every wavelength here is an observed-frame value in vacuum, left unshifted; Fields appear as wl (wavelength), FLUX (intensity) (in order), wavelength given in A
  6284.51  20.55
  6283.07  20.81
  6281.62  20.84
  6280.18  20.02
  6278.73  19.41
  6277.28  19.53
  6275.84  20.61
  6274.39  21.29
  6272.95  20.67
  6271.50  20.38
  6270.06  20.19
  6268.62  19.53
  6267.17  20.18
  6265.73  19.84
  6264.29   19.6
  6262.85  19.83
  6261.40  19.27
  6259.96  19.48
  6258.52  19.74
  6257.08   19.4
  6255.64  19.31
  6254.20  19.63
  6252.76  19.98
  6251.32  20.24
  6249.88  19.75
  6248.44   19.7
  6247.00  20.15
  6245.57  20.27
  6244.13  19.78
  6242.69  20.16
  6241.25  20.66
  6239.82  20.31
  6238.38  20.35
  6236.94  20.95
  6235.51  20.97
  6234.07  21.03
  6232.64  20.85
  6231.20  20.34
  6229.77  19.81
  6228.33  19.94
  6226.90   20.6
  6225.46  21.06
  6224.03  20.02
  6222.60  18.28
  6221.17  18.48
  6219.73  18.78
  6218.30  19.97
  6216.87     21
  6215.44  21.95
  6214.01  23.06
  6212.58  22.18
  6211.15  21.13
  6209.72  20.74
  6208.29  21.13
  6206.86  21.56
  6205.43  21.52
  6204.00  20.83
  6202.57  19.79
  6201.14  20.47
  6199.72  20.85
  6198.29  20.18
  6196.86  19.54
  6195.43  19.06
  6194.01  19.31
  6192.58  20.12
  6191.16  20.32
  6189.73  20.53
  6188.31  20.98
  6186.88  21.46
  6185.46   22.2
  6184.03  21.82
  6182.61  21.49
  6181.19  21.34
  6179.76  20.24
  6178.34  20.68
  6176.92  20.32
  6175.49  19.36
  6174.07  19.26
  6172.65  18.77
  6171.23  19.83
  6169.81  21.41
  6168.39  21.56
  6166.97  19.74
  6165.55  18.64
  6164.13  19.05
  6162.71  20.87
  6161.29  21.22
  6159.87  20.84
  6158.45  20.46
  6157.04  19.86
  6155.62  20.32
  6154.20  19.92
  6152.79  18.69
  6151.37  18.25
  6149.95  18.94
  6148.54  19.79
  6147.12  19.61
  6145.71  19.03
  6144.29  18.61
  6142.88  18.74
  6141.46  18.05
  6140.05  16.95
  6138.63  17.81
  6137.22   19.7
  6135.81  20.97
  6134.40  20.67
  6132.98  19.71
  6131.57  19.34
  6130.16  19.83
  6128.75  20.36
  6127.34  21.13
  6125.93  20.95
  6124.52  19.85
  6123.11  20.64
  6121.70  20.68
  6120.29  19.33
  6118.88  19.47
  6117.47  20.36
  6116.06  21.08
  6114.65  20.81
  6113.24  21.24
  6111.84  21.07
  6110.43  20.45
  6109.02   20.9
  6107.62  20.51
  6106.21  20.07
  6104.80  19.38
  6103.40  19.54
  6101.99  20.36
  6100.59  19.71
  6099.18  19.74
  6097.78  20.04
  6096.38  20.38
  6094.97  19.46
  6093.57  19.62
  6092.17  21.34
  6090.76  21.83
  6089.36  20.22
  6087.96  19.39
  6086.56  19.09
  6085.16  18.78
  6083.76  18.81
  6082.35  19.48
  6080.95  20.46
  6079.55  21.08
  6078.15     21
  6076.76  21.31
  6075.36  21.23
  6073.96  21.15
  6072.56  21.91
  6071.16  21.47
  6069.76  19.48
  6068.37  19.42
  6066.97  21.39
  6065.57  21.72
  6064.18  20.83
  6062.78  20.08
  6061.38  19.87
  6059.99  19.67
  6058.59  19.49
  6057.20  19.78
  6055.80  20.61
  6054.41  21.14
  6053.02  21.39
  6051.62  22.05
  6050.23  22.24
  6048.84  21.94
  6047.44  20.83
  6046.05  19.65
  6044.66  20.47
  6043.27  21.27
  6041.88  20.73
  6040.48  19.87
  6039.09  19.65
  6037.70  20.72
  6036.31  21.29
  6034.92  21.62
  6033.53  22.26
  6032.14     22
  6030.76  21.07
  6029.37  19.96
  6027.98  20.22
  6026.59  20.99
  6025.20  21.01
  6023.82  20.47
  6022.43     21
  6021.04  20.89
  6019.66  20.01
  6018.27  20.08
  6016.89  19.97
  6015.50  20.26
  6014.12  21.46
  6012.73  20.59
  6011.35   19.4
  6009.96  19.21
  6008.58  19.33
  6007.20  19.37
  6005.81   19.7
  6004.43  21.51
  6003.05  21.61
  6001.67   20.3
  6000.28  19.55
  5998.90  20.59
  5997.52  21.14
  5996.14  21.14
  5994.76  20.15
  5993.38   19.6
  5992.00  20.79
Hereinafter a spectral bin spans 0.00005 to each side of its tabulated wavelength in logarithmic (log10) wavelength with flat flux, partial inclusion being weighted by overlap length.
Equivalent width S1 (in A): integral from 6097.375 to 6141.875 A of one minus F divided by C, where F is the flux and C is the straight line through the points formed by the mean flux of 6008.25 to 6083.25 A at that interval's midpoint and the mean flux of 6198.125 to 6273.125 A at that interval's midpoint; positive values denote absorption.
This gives 1.1 A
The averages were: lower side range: 20.7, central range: 20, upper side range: 20.3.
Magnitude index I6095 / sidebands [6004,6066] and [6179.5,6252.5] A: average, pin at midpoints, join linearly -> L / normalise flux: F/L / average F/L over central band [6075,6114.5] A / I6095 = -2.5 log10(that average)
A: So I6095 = 0.02 mag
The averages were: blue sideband 20.6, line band 20.2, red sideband 20.5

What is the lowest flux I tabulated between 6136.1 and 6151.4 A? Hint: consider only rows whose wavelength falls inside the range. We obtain 16.95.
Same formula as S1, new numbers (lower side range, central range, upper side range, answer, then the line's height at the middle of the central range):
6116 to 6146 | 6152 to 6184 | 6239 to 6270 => -0.78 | 19.7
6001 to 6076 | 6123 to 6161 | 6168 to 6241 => 1.83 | 20.6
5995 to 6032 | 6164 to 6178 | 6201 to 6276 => 0.34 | 20.3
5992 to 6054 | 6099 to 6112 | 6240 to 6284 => 0.18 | 20.4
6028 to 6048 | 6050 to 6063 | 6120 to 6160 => -0.01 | 20.6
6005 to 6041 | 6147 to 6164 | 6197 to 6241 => 0.56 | 20.6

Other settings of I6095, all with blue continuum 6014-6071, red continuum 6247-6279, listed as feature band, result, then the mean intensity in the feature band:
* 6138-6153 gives 0.10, 18.6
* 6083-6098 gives 0.03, 19.9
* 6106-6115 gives -0.02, 20.8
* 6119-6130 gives 0.00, 20.3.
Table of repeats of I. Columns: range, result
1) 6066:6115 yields 18.78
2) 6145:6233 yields 18.25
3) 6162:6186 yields 18.64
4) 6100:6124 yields 19.33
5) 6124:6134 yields 19.34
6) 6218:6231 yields 18.28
